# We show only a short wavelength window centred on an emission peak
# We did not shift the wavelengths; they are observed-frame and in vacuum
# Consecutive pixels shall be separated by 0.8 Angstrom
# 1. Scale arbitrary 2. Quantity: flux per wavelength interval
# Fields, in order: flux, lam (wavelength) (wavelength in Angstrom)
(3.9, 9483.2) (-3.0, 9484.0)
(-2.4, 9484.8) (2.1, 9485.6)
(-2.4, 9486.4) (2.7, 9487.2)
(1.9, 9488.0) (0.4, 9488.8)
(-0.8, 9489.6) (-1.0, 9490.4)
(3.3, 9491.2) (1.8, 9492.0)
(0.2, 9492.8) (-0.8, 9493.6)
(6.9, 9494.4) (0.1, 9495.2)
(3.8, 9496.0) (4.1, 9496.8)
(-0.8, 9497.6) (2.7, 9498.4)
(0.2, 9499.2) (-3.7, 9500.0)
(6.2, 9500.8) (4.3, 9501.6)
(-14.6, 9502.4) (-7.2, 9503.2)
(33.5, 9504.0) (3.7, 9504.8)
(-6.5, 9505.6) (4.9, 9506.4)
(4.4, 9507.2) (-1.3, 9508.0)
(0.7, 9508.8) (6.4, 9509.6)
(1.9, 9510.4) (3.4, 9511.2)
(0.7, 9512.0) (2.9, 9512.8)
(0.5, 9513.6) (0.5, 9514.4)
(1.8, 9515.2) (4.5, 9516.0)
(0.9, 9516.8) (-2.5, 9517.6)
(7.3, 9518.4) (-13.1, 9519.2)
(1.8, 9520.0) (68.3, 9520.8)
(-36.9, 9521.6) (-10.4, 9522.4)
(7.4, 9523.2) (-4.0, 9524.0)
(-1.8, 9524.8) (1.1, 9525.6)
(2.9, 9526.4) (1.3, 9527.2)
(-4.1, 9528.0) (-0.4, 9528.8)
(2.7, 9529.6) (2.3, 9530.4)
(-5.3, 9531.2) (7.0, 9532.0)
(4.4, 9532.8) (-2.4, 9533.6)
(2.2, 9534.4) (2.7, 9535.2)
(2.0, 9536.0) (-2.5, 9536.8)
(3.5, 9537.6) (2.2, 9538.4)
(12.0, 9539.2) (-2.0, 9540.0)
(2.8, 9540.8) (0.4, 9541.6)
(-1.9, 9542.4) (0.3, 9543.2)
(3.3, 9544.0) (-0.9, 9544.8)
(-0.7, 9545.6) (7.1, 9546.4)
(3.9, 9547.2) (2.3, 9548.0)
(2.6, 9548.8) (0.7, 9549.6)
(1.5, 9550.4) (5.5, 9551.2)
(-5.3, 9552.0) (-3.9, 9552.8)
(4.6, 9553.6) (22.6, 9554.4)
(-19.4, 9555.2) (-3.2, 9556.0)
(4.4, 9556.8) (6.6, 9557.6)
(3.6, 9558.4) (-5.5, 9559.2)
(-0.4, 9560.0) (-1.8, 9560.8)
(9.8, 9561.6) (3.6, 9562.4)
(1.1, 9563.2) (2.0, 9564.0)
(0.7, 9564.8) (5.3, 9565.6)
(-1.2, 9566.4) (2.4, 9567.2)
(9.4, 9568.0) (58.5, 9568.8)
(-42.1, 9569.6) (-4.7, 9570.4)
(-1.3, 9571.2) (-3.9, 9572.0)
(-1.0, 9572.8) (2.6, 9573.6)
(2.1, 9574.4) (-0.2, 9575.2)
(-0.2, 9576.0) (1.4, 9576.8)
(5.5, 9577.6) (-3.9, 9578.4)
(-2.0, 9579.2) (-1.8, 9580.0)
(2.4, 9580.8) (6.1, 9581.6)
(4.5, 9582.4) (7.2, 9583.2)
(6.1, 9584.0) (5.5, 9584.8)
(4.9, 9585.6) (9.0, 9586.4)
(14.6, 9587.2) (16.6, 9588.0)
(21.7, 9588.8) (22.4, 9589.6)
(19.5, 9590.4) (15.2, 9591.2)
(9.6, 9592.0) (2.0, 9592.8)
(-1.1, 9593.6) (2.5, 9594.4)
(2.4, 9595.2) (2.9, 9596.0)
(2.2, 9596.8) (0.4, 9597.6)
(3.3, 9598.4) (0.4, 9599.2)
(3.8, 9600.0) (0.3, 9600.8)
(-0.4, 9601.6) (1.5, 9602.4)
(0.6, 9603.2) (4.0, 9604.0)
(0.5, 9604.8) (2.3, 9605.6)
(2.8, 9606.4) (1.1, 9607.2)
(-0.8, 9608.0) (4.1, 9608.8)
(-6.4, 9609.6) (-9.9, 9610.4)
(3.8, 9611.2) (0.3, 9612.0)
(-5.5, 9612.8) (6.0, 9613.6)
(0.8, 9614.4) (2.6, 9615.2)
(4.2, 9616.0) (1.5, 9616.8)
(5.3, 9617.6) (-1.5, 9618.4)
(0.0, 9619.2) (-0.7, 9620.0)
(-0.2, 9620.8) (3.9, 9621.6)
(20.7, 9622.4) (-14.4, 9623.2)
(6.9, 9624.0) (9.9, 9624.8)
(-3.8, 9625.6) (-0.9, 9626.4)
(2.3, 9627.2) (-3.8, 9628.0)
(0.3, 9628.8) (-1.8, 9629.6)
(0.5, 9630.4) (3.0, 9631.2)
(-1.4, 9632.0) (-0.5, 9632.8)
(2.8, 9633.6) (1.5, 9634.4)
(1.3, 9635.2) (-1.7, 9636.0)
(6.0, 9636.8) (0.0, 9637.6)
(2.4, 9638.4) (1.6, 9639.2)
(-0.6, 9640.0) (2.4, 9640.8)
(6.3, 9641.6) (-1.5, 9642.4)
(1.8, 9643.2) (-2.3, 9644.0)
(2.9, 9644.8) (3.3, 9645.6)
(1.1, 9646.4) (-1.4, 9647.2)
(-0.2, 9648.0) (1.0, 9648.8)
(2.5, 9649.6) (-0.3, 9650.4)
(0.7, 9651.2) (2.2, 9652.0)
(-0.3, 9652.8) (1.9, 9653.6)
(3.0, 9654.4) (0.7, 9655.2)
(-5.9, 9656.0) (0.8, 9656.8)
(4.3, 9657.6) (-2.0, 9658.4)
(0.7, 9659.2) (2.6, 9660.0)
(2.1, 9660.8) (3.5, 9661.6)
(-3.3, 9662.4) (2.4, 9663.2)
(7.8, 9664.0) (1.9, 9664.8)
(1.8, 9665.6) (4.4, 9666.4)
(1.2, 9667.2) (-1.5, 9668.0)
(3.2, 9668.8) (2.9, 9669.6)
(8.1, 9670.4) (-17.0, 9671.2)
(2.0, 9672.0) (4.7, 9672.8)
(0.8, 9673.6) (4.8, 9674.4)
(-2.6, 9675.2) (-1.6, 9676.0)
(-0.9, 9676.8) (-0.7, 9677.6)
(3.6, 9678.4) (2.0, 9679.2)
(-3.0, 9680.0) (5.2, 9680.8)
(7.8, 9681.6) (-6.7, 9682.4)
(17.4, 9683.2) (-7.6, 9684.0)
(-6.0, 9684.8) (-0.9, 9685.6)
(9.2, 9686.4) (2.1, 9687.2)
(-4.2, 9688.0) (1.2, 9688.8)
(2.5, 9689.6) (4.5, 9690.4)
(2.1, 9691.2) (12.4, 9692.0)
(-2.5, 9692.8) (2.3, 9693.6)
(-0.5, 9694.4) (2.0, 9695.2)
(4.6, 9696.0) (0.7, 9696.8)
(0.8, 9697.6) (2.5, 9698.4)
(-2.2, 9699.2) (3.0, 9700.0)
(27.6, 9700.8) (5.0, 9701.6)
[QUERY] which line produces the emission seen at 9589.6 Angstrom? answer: H-beta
